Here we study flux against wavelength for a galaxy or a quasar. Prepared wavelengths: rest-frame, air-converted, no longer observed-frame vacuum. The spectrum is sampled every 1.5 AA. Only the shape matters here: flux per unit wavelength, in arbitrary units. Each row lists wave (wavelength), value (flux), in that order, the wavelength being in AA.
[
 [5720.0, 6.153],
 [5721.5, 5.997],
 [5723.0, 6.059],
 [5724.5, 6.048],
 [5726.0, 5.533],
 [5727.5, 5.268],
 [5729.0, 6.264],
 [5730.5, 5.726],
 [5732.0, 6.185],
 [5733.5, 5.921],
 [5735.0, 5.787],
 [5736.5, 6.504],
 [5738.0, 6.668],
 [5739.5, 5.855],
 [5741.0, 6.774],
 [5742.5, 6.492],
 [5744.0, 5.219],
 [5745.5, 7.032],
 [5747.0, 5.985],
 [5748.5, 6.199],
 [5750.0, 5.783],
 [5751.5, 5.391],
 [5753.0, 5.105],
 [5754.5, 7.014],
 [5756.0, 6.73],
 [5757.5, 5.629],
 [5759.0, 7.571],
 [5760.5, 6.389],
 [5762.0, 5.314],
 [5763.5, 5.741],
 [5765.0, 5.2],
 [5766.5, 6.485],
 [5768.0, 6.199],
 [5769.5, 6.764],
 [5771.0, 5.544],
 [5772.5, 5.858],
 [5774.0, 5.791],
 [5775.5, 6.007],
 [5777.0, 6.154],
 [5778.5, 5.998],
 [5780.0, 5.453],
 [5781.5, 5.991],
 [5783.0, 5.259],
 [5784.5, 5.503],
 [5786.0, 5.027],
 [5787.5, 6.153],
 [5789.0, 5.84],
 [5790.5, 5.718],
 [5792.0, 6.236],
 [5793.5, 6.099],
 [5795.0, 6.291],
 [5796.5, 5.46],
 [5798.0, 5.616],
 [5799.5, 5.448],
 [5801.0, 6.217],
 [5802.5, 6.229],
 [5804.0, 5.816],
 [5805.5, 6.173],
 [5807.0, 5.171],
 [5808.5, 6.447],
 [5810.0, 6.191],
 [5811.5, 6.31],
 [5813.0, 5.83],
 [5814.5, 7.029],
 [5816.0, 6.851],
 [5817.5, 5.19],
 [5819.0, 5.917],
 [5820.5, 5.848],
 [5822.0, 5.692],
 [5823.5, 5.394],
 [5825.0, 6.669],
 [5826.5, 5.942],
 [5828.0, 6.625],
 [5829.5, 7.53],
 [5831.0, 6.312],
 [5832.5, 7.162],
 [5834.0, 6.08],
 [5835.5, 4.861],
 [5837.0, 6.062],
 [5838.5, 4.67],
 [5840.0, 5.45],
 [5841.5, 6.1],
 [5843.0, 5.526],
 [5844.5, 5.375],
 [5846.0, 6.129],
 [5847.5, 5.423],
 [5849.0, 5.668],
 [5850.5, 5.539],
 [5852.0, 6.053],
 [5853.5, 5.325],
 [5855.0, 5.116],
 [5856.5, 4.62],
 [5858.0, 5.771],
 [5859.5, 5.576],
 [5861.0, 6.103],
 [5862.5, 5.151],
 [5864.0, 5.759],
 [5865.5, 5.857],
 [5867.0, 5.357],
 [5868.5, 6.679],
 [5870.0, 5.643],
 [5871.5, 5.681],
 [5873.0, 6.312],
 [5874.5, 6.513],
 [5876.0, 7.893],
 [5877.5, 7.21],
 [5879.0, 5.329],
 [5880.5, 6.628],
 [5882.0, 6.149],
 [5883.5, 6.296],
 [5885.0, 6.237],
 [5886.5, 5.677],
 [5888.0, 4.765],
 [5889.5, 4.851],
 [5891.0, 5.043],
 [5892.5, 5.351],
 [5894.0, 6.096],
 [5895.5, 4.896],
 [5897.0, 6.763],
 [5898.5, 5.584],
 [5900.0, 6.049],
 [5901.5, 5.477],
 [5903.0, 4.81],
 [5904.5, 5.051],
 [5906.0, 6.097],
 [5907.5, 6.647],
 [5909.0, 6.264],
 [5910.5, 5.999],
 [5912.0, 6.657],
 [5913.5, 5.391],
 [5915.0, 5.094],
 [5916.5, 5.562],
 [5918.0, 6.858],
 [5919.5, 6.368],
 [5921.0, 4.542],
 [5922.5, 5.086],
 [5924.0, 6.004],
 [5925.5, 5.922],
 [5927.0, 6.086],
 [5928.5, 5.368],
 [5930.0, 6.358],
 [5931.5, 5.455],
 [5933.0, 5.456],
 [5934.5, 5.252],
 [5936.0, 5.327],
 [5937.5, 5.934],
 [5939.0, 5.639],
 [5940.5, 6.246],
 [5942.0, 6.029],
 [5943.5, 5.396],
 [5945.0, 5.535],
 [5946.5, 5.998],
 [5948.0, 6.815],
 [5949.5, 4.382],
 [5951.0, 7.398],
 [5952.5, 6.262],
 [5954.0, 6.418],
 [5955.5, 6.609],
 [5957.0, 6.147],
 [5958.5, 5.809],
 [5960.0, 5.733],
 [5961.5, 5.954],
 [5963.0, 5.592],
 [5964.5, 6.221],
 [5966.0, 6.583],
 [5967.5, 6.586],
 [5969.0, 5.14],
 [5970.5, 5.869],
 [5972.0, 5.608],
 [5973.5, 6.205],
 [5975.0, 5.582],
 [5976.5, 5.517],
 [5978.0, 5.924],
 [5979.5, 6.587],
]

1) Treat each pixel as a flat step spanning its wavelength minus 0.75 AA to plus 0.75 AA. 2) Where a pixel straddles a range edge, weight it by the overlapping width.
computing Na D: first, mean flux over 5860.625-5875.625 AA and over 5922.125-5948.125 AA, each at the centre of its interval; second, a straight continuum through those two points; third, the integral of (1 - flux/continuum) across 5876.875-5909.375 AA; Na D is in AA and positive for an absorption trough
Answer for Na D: 0.6 AA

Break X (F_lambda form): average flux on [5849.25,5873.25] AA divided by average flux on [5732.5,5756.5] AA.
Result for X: 0.9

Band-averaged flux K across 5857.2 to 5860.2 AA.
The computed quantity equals 5.66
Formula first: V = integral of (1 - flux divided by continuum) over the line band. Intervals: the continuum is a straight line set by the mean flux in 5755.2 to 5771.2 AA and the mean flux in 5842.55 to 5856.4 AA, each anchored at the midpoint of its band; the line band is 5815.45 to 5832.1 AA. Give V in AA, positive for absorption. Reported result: -1.38 AA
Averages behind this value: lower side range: 6.17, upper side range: 5.53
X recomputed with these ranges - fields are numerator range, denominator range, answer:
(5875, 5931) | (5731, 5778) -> 0.96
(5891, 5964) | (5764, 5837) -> 0.97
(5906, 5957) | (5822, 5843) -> 0.98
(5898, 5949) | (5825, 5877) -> 0.98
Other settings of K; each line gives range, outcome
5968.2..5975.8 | 5.69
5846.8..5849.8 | 5.55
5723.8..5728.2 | 5.62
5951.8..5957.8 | 6.36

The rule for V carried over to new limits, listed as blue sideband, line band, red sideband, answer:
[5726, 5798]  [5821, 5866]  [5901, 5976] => 1.06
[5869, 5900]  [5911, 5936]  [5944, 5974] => 1.21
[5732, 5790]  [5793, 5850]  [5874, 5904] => -0.22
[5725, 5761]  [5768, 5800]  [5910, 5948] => 1.13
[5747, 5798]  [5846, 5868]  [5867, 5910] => 1.36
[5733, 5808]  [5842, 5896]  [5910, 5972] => 1.34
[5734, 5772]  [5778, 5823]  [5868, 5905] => 1.08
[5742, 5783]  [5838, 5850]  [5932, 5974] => 0.84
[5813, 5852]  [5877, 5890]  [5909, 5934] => -0.10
